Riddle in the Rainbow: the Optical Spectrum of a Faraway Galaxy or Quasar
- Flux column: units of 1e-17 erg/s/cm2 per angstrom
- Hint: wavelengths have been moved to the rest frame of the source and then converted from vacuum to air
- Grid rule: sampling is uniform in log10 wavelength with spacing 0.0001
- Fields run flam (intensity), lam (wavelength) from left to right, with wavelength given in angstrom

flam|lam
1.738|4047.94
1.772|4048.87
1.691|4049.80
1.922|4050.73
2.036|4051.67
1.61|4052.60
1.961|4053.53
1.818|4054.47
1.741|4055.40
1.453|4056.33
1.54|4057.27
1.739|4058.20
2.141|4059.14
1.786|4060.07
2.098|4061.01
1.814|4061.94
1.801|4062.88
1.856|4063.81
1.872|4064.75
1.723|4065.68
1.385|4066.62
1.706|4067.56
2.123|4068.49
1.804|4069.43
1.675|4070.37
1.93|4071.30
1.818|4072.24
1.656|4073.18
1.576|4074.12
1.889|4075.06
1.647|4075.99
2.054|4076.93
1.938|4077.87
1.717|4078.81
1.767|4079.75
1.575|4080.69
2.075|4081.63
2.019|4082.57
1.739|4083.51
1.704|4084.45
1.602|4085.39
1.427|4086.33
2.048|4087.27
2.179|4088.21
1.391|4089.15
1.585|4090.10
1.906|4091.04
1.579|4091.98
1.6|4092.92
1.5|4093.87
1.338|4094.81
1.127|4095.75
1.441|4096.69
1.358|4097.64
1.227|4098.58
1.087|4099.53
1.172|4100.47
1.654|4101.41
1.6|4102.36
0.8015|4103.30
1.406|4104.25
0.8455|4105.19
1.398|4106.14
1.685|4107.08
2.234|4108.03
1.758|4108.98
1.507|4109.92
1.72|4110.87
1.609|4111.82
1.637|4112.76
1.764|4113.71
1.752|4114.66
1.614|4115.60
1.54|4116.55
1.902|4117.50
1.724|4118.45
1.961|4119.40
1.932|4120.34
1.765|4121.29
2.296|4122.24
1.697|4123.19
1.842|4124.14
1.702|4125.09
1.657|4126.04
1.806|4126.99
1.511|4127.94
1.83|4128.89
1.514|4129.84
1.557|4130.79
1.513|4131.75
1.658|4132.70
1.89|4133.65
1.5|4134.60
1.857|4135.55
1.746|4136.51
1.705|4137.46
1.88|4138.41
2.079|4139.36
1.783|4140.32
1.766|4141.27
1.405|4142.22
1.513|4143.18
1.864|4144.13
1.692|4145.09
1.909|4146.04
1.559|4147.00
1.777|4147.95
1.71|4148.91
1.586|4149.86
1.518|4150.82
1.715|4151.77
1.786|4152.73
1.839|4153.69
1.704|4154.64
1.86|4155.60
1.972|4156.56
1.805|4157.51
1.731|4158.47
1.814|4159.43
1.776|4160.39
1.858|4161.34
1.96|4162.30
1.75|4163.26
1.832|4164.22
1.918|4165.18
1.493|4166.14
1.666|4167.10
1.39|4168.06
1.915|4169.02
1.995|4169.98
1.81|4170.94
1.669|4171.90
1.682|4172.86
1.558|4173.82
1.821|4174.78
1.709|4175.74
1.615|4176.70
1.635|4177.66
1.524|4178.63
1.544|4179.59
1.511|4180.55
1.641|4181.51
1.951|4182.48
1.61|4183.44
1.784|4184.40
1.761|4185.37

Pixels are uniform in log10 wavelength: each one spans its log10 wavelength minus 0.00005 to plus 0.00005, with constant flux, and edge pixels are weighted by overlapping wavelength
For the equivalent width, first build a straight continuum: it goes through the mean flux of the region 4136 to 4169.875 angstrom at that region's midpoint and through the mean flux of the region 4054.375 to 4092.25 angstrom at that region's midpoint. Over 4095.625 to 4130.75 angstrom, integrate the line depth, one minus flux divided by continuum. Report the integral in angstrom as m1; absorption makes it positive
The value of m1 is 3.3 angstrom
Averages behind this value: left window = 1.78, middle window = 1.6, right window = 1.75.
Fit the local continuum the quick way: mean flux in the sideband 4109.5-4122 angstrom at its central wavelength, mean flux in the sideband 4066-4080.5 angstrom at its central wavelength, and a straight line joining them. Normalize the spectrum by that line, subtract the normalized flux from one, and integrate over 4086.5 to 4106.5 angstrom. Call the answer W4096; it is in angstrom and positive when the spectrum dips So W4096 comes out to 3.59 angstrom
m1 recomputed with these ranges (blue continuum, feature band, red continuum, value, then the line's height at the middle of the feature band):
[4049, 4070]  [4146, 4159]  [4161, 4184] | -0.1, 1.73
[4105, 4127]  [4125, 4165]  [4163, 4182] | -0.7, 1.71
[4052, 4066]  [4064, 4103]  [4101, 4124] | 1.8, 1.74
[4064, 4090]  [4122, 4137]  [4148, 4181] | 0.3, 1.75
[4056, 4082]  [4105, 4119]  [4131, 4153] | 0.6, 1.74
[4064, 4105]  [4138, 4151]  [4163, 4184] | -0.4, 1.67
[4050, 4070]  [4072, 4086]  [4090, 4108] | -1.5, 1.61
